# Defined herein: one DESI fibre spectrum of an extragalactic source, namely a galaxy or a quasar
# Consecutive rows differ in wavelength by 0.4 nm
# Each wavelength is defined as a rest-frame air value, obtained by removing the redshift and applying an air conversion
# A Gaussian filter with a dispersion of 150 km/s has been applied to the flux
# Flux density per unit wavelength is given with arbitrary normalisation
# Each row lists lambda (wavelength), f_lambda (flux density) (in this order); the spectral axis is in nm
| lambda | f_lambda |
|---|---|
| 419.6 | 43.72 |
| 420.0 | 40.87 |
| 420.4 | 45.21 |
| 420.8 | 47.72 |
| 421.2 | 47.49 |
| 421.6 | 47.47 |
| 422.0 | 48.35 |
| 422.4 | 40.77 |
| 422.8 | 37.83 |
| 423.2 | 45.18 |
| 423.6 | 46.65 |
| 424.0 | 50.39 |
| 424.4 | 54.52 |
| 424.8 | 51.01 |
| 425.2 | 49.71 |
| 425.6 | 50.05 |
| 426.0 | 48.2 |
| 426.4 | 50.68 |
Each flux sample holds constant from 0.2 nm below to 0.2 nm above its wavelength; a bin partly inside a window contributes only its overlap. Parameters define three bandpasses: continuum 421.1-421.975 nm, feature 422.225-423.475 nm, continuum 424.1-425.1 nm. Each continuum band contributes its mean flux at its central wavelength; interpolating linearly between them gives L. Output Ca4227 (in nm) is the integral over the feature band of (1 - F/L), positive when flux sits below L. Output 0.20 nm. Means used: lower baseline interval 47.7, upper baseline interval 52.2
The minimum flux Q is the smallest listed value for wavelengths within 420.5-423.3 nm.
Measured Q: 37.83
